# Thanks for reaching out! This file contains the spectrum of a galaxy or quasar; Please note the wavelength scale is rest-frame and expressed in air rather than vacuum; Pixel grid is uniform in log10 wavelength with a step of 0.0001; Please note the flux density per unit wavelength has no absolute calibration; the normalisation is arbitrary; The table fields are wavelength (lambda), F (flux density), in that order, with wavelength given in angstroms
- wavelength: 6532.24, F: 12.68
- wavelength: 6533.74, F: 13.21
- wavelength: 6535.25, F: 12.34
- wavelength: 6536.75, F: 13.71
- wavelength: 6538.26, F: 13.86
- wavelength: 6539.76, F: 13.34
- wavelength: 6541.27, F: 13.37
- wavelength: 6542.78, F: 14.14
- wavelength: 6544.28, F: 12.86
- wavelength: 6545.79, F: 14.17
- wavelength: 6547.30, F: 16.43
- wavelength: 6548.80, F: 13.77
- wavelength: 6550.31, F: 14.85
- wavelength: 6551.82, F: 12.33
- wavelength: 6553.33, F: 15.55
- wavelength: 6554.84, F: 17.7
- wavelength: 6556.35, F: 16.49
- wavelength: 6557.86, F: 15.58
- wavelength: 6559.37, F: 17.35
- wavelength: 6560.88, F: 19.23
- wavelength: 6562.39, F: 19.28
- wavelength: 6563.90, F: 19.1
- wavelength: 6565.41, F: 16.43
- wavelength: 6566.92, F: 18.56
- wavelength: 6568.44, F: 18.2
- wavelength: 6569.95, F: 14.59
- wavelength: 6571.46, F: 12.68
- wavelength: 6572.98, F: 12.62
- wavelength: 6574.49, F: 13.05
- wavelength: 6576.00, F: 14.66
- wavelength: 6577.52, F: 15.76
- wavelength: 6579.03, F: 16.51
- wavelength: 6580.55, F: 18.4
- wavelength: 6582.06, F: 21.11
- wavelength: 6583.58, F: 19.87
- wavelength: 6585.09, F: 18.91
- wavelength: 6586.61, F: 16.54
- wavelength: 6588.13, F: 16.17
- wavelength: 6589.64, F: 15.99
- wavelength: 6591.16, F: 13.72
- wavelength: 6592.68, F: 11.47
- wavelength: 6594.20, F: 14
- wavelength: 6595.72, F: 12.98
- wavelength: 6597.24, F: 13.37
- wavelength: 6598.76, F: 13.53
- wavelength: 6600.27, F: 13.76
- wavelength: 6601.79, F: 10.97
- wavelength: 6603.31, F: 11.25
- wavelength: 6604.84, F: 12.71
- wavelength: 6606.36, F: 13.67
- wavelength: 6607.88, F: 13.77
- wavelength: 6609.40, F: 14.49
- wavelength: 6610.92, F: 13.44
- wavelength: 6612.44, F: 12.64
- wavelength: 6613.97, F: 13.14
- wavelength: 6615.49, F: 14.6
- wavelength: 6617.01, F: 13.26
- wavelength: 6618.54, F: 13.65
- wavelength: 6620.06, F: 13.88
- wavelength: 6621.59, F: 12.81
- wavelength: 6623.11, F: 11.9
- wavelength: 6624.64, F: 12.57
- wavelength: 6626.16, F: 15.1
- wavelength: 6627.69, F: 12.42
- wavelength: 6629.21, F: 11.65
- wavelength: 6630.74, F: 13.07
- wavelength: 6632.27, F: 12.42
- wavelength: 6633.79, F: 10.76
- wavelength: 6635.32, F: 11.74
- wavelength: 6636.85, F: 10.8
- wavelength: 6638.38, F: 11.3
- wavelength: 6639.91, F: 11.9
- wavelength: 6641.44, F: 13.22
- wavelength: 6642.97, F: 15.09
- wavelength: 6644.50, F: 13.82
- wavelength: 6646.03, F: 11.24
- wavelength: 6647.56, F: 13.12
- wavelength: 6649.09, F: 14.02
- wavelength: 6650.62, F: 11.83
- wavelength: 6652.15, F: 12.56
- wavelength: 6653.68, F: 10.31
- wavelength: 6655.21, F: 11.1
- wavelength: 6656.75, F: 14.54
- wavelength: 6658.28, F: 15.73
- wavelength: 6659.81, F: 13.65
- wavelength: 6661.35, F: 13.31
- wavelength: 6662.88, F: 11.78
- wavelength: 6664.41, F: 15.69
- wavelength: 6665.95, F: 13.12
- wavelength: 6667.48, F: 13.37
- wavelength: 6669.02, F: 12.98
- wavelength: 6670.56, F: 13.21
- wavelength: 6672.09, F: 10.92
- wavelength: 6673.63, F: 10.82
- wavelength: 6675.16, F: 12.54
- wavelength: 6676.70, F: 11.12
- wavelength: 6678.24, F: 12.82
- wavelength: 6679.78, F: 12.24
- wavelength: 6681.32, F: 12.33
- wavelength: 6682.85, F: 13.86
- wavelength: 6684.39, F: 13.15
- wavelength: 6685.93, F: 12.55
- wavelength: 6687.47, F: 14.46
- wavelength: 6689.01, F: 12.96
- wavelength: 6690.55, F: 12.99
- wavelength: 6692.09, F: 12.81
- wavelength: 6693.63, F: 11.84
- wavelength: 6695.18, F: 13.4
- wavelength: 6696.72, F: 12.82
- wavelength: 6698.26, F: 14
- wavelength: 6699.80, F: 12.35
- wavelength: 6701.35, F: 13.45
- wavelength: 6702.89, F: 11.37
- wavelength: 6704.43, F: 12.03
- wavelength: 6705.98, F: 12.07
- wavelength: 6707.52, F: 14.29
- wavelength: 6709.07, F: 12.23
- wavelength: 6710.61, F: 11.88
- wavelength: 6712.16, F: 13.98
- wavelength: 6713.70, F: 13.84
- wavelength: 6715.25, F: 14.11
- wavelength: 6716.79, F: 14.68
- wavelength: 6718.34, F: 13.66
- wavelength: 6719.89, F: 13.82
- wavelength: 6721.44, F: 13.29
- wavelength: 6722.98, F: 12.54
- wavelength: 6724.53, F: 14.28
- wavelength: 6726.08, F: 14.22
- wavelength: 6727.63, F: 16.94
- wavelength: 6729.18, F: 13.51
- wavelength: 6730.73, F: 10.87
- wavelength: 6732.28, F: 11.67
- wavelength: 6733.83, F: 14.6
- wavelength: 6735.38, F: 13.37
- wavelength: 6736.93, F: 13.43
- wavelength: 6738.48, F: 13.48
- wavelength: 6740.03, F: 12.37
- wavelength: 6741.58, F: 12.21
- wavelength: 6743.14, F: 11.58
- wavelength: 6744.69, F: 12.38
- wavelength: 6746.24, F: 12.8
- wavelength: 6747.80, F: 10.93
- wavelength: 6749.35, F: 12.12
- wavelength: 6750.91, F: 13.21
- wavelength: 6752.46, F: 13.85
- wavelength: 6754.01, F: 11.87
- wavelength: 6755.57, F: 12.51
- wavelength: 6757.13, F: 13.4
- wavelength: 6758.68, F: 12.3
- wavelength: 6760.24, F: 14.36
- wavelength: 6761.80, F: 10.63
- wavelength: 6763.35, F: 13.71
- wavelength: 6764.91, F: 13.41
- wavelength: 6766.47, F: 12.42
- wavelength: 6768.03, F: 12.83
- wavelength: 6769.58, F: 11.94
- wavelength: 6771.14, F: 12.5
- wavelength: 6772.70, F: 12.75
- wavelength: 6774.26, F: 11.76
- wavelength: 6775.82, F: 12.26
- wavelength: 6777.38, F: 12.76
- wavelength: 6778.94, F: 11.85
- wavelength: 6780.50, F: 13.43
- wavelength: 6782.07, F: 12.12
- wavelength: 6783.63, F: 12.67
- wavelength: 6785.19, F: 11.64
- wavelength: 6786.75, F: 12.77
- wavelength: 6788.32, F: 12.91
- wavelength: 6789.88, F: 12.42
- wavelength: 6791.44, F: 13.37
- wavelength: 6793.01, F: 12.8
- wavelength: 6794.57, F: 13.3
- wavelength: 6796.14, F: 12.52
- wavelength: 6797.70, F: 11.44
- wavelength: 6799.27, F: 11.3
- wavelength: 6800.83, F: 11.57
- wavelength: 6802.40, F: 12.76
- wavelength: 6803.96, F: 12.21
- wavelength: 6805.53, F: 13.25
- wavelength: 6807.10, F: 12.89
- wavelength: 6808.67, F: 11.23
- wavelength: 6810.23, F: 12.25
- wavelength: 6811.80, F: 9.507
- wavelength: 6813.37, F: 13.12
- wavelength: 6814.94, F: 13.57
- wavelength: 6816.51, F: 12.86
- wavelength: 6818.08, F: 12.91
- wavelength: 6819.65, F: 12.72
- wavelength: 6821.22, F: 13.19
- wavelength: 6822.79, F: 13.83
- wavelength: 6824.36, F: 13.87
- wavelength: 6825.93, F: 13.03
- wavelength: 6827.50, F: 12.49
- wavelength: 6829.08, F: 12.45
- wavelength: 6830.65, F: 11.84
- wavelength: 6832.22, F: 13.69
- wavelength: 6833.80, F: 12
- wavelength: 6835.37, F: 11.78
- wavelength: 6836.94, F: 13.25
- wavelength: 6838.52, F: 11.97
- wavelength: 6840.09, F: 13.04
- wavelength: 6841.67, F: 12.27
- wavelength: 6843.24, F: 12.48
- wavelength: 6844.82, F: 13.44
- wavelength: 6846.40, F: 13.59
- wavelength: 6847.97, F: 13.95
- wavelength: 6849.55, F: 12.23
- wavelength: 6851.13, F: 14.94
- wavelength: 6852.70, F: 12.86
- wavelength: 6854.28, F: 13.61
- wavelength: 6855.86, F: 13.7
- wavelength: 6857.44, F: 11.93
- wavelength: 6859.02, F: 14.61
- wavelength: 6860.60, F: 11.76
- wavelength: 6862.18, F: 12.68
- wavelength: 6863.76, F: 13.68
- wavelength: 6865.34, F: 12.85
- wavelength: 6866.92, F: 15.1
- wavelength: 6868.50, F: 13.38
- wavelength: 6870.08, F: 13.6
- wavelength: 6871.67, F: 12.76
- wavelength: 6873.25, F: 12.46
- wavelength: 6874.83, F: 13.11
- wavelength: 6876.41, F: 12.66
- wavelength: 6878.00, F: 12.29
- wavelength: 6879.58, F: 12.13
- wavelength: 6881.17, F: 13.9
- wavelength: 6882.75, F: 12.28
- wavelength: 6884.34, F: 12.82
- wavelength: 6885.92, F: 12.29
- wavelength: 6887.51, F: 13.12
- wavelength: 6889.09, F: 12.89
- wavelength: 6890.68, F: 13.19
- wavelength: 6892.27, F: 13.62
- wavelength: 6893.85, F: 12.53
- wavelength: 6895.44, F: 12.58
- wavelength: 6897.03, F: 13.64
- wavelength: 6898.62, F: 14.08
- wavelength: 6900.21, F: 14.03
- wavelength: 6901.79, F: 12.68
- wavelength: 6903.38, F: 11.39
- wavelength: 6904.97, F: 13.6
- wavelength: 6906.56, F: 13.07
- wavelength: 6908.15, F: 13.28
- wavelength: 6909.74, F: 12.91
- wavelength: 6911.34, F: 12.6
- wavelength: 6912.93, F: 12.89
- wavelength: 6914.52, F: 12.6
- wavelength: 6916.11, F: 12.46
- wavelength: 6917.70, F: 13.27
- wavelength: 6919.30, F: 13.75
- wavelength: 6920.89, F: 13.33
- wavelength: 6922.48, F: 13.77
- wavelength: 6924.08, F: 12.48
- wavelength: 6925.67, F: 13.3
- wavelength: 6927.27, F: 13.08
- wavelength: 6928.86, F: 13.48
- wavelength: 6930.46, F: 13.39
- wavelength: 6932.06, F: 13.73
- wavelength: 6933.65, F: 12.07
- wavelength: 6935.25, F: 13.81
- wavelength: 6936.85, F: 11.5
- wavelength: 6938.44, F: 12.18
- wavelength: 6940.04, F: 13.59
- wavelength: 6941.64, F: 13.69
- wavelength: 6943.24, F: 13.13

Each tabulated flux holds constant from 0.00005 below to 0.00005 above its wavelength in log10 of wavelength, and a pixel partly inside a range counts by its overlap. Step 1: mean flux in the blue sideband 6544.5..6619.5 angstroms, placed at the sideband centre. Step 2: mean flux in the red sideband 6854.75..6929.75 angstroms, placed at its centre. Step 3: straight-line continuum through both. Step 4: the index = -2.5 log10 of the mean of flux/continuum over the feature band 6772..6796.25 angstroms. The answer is 0.10 mag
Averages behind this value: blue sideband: 15.1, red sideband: 13.1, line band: 12.6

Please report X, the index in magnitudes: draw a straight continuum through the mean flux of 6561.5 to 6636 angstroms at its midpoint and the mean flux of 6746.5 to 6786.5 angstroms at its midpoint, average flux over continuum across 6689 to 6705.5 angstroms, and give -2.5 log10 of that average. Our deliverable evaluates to 0.05 mag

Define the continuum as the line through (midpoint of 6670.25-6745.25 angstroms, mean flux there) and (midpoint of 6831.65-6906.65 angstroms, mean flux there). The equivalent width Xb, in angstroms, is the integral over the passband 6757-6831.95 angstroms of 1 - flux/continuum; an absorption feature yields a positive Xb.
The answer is 2.5 angstroms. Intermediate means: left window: 13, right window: 13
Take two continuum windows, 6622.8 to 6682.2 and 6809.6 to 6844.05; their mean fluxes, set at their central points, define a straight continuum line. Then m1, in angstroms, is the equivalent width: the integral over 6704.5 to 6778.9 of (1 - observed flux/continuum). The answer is -1.9 angstroms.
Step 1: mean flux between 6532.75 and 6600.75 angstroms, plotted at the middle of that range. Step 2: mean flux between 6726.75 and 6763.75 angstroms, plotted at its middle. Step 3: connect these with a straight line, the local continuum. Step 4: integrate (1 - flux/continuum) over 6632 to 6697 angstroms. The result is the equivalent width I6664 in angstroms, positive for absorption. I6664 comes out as 5.9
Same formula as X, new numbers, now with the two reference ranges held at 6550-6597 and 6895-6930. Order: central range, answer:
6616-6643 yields 0.233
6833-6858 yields 0.061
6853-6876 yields 0.026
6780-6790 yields 0.137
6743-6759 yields 0.164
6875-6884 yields 0.060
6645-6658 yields 0.227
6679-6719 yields 0.150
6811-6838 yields 0.097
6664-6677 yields 0.206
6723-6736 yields 0.085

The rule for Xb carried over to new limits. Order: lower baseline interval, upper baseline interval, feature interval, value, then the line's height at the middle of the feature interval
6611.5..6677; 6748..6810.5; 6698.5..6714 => -0.1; 12.7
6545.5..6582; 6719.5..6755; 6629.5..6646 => 2.7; 14.8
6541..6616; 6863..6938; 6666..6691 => 3.2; 14.5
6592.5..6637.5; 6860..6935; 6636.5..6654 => 0.5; 12.9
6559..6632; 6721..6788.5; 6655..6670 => 0.3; 13.9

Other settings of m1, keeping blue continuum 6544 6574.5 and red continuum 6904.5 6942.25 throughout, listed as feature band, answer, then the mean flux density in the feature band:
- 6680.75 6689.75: 1.00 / 13.2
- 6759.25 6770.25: 1.18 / 12.8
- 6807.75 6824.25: 1.56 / 12.6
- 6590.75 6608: 2.96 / 12.9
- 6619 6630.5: 1.82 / 12.9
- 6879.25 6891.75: 0.46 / 12.9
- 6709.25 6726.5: 1.23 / 13.6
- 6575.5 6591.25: -1.57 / 17.2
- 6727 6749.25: 2.57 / 12.8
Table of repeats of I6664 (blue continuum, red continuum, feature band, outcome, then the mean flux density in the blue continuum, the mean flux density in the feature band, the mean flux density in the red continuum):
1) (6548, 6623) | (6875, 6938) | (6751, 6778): 2.4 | 15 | 12.7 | 13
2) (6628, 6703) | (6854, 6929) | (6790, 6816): 1.2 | 12.7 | 12.3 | 13.1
